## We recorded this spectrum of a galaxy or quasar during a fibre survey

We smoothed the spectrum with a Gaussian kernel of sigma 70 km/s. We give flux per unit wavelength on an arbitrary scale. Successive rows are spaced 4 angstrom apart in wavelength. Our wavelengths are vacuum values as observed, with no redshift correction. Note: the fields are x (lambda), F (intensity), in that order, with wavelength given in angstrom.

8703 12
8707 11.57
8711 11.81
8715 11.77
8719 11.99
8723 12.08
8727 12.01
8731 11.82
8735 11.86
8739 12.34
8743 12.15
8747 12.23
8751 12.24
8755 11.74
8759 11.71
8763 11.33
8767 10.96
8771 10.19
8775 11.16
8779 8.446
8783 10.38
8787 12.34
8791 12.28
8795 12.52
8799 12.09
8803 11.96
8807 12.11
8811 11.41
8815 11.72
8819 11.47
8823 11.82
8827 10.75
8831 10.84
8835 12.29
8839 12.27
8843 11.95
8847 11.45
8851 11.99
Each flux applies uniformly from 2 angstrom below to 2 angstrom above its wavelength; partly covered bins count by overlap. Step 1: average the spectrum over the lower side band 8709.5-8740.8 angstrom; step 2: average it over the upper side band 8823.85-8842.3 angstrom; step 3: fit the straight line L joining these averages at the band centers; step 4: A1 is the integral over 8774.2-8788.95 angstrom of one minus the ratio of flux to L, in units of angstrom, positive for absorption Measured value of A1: 1.5 angstrom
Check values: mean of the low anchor 12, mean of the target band 10.5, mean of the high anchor 11.6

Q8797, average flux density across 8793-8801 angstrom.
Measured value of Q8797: 12.3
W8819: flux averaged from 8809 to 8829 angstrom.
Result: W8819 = 11.4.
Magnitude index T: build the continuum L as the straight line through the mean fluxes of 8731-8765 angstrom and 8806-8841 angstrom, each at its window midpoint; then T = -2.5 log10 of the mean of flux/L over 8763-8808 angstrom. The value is 0.045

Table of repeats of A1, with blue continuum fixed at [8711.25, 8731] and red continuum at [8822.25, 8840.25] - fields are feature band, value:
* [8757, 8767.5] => 0.4 angstrom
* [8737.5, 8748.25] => -0.3 angstrom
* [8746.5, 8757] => -0.2 angstrom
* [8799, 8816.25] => -0.3 angstrom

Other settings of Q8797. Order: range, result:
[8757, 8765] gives 11.5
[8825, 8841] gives 11.5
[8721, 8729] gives 12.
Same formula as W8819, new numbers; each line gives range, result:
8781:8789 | 11.4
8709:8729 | 11.9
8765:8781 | 10.2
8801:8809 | 12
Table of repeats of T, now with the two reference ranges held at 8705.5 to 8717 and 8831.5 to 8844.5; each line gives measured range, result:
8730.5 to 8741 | -0.02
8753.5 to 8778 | 0.08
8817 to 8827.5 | 0.05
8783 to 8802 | -0.02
